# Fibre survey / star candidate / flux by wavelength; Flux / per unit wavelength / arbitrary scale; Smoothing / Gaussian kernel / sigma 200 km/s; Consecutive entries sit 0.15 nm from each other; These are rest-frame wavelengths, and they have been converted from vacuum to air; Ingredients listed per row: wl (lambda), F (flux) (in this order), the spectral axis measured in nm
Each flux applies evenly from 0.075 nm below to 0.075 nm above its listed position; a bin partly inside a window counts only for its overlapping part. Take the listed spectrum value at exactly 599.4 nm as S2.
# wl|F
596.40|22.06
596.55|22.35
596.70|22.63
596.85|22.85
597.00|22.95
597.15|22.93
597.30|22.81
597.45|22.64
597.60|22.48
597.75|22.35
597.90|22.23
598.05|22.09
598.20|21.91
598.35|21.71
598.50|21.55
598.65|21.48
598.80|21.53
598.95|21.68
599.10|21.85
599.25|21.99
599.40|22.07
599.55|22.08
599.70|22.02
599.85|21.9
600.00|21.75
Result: 22.07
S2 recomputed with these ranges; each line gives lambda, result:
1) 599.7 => 22.02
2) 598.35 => 21.71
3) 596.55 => 22.35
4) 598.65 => 21.48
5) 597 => 22.95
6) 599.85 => 21.9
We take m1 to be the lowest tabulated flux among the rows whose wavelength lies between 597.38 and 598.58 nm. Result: 21.55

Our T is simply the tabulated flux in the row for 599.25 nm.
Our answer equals 21.99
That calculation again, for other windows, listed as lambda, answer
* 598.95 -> 21.68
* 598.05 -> 22.09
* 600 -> 21.75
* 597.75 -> 22.35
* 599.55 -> 22.08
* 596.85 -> 22.85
